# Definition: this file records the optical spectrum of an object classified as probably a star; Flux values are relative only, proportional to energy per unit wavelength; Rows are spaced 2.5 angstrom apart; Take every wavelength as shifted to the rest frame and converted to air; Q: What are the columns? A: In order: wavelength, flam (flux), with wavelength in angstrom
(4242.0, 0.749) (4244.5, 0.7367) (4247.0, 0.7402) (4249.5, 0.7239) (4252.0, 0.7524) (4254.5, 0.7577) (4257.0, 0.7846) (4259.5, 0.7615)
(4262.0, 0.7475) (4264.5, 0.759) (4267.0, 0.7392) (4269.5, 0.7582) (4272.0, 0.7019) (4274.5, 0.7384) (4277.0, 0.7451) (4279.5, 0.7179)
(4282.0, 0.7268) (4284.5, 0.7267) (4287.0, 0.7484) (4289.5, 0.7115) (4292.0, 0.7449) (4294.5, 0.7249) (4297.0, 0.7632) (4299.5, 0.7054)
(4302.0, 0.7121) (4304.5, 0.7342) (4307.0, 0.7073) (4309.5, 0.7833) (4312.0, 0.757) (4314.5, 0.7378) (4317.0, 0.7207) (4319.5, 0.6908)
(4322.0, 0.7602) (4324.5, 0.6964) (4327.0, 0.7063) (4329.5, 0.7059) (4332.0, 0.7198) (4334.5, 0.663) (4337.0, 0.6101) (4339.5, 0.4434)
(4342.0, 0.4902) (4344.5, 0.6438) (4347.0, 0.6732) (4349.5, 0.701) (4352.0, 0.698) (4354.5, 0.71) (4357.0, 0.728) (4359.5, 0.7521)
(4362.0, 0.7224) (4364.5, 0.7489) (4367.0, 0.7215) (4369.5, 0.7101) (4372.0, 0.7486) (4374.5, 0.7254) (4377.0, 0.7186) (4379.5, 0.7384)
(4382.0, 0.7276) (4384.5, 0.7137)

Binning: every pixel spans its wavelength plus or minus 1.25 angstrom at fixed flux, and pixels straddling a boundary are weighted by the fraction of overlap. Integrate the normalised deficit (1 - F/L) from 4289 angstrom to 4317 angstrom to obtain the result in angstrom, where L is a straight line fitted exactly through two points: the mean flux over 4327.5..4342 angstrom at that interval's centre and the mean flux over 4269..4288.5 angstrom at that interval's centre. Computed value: -2.1 angstrom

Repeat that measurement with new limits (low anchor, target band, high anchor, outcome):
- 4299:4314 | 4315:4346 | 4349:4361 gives 3.02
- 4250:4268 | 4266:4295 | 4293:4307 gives 0.33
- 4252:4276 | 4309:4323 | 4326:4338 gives -0.82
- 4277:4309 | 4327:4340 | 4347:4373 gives 1.40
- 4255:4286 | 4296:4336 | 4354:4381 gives 0.81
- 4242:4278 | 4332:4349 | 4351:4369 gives 2.97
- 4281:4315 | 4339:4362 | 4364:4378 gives 2.21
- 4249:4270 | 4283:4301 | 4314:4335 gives 0.04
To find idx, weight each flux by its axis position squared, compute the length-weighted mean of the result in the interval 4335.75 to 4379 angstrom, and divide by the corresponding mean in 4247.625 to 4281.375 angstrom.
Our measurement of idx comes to 0.95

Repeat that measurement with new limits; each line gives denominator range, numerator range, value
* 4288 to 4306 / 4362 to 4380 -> 1.04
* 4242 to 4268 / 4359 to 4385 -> 1.03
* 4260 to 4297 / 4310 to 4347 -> 0.93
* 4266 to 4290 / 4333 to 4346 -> 0.81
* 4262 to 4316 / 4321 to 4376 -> 0.96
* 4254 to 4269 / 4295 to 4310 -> 0.98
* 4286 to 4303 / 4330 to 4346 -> 0.84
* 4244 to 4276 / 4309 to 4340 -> 0.96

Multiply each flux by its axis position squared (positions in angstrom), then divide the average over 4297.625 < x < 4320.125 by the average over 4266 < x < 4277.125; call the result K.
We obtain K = 1.0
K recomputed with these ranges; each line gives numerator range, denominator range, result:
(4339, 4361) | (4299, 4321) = 0.92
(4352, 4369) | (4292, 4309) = 1.03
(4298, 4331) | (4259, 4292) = 1.00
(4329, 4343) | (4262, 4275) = 0.84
